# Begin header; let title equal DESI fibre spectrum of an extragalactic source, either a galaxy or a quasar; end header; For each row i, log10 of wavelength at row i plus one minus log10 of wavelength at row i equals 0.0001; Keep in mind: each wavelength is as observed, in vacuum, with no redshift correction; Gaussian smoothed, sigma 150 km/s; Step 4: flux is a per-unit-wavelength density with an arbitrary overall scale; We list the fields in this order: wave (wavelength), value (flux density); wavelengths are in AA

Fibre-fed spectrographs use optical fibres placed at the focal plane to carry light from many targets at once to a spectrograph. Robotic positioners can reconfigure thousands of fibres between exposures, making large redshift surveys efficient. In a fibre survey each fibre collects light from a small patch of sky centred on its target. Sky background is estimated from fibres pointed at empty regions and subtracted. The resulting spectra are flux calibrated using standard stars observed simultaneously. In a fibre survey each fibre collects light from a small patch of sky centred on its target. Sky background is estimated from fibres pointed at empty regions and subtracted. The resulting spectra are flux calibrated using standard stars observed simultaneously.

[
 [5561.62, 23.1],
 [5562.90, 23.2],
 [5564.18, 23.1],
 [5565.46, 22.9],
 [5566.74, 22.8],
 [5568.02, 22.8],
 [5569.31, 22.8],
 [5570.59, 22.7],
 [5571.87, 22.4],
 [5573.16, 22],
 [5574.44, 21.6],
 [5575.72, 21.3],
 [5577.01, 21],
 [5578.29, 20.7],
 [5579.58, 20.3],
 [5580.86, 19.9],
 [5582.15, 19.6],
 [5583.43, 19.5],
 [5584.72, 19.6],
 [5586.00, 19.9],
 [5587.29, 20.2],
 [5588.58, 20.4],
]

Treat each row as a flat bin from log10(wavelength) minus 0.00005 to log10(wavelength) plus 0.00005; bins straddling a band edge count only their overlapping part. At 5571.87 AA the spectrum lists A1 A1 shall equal 22.4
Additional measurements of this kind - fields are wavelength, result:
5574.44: 21.6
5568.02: 22.8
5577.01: 21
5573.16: 22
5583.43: 19.5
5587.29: 20.2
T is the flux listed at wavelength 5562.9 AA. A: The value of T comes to 23.2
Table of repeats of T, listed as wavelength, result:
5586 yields 19.9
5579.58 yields 20.3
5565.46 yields 22.9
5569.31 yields 22.8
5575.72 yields 21.3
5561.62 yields 23.1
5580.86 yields 19.9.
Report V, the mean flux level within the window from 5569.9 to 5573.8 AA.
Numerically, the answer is 22.4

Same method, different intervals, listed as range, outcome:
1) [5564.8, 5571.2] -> 22.8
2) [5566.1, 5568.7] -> 22.8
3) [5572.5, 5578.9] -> 21.3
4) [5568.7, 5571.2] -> 22.8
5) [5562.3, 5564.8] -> 23.2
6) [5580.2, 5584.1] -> 19.7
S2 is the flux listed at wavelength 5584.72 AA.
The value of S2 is 19.6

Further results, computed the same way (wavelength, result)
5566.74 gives 22.8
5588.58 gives 20.4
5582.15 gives 19.6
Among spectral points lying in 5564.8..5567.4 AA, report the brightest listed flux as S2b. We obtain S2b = 22.9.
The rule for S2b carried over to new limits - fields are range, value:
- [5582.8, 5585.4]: 19.6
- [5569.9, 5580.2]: 22.7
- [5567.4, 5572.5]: 22.8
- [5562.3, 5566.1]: 23.2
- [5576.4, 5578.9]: 21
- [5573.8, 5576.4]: 21.6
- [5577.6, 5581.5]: 20.7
